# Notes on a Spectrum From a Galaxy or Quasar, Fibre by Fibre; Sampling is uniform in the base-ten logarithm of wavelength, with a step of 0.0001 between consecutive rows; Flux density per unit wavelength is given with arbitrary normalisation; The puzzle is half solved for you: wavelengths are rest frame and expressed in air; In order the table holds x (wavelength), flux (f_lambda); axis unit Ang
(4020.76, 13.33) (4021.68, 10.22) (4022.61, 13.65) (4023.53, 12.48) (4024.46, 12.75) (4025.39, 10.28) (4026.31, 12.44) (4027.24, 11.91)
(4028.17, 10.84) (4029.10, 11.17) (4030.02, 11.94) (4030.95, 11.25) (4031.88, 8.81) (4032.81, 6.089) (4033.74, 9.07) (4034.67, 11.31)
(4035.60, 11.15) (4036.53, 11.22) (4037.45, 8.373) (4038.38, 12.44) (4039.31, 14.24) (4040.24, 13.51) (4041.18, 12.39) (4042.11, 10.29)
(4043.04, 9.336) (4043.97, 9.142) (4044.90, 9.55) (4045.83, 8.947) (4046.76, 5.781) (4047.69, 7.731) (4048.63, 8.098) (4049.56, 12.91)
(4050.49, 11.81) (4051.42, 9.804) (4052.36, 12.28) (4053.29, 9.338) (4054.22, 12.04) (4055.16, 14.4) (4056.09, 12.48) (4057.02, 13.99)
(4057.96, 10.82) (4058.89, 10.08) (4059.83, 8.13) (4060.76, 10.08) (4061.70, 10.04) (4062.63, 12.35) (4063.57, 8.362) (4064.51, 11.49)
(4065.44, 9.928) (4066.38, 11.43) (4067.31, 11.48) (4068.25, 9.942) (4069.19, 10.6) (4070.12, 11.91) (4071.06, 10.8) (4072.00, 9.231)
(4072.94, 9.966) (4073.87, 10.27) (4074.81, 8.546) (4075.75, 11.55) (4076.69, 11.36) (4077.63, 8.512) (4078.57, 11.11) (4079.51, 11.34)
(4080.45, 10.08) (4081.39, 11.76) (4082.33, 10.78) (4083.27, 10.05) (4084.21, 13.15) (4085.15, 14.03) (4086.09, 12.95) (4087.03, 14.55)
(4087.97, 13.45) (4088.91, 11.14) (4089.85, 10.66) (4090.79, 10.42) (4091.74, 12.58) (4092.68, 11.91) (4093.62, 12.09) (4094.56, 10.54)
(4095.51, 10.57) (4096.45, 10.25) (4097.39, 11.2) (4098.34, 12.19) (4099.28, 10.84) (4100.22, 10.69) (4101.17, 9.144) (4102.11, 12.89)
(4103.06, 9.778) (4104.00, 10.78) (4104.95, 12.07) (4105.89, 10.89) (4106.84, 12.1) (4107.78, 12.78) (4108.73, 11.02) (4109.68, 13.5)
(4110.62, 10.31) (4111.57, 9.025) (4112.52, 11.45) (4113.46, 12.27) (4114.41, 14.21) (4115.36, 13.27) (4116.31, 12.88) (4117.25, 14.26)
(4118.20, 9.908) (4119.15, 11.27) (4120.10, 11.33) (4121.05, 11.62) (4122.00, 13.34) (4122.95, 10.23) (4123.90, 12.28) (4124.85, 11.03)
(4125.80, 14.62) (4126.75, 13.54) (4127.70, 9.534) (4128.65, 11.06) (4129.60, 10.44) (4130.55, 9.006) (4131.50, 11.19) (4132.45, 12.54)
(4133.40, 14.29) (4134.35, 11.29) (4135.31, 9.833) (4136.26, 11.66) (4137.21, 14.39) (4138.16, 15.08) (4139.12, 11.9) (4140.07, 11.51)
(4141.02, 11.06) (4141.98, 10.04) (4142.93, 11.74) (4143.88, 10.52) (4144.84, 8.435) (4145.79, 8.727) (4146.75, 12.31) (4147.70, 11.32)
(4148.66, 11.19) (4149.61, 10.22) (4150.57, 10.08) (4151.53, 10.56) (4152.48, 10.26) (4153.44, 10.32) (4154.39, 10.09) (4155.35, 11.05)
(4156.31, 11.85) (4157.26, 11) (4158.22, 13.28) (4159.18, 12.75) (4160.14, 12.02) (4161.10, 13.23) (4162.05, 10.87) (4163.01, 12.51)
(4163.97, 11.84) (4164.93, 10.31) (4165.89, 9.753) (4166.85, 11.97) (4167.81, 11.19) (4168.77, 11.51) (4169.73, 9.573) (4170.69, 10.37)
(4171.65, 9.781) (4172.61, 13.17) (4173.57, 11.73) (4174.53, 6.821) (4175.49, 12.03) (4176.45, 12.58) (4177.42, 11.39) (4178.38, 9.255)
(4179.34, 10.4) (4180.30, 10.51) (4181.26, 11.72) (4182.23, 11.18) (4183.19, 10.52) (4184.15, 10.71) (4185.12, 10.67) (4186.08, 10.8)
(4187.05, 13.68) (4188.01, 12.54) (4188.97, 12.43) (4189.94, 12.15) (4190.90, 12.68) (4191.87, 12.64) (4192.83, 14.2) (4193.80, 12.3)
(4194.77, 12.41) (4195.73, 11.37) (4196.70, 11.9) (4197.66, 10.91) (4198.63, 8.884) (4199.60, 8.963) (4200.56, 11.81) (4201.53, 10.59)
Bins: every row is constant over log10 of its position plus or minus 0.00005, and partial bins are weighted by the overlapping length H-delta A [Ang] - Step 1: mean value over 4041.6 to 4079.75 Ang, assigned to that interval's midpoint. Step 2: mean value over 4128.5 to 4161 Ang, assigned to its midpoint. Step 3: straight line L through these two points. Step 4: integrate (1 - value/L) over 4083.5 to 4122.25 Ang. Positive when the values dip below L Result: -3.3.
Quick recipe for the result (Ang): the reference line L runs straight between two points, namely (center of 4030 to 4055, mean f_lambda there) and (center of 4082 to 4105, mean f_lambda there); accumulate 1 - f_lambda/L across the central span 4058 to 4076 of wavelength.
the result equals 1.0 Ang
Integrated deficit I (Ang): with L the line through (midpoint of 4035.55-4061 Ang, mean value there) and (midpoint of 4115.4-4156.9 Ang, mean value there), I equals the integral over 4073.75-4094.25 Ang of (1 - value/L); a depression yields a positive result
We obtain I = -0.88 Ang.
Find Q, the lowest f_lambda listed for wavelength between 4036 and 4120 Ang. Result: 5.781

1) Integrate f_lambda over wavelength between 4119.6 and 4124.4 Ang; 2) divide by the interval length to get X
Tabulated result 11.7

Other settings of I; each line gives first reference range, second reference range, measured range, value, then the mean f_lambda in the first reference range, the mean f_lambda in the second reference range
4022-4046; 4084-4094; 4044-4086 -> 4.1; 11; 12.4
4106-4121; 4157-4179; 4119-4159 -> 0.9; 11.9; 11.3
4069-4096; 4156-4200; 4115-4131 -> -0.6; 11.2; 11.4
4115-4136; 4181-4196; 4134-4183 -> 3.1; 11.8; 12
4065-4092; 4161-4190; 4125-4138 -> -0.8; 11.1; 11.2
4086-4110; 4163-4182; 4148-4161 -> -0.2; 11.5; 10.9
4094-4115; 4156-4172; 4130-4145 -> -0.3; 11.3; 11.4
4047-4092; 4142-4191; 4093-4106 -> 0.0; 11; 11.1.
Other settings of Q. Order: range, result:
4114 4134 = 9.006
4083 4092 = 10.05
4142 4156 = 8.435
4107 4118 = 9.025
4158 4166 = 9.753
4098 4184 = 6.821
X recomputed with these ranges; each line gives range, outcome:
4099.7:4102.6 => 10.9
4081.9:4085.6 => 12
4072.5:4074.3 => 10.2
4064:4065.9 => 10.7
